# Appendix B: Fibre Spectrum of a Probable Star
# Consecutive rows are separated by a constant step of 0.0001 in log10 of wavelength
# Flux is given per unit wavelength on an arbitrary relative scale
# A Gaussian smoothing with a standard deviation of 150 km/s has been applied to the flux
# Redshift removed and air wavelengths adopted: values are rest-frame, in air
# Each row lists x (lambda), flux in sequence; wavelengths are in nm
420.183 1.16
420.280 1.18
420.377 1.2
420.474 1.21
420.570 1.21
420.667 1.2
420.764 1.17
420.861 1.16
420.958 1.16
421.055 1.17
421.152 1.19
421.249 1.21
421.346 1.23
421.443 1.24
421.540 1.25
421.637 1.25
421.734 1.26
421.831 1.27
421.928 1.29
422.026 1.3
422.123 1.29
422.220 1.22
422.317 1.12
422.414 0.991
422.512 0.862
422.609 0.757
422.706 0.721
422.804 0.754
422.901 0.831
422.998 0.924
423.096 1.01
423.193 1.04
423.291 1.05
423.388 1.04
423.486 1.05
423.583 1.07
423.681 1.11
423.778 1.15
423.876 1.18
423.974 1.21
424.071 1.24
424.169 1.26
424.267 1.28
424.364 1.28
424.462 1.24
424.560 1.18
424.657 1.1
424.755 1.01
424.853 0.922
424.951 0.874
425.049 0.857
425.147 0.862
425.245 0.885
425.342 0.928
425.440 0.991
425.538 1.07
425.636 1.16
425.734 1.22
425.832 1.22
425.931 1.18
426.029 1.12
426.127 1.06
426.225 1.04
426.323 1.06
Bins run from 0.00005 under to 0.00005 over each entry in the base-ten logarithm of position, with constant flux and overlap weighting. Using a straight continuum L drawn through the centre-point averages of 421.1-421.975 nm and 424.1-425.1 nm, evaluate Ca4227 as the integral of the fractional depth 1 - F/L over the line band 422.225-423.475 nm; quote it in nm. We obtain 0.26 nm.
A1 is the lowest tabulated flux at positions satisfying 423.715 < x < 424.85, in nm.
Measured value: 1.01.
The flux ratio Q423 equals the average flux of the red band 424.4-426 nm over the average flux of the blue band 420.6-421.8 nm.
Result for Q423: 0.9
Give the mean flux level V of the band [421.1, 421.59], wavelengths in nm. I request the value 1.22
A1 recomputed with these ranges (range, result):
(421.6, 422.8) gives 0.721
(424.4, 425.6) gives 0.857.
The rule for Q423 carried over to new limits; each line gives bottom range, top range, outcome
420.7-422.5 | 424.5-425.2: 0.81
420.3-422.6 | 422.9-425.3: 0.90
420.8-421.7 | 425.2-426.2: 0.90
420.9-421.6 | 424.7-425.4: 0.75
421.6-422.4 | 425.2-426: 0.87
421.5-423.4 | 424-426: 1.03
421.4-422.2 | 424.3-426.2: 0.84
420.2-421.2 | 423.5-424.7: 1.00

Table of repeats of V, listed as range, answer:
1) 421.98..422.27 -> 1.27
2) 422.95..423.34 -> 1.01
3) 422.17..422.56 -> 1.05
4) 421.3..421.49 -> 1.24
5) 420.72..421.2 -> 1.17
